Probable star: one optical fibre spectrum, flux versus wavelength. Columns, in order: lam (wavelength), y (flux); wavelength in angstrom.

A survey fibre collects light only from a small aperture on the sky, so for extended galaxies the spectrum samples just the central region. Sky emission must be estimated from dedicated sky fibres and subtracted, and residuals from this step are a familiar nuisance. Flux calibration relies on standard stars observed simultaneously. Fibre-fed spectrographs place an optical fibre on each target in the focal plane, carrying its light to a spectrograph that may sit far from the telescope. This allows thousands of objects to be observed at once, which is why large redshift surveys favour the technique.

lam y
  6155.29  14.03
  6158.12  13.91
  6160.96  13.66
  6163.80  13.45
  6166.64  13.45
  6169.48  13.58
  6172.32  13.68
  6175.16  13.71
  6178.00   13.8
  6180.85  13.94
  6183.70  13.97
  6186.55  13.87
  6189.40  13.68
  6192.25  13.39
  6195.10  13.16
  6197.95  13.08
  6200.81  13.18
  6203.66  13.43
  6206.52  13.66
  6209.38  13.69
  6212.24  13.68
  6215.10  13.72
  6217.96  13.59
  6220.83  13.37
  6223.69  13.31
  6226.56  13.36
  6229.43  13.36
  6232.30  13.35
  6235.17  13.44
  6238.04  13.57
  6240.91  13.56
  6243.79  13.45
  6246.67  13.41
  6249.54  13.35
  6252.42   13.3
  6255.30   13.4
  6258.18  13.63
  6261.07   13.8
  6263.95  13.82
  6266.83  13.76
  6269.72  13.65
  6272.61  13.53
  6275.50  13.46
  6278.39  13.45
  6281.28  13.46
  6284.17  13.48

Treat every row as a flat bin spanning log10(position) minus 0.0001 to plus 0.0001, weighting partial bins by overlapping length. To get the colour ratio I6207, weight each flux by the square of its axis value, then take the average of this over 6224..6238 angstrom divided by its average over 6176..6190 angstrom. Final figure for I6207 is 0.98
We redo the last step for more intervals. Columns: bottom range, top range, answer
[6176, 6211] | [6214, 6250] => 1.00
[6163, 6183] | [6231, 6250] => 1.01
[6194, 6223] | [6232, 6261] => 1.01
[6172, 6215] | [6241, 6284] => 1.02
